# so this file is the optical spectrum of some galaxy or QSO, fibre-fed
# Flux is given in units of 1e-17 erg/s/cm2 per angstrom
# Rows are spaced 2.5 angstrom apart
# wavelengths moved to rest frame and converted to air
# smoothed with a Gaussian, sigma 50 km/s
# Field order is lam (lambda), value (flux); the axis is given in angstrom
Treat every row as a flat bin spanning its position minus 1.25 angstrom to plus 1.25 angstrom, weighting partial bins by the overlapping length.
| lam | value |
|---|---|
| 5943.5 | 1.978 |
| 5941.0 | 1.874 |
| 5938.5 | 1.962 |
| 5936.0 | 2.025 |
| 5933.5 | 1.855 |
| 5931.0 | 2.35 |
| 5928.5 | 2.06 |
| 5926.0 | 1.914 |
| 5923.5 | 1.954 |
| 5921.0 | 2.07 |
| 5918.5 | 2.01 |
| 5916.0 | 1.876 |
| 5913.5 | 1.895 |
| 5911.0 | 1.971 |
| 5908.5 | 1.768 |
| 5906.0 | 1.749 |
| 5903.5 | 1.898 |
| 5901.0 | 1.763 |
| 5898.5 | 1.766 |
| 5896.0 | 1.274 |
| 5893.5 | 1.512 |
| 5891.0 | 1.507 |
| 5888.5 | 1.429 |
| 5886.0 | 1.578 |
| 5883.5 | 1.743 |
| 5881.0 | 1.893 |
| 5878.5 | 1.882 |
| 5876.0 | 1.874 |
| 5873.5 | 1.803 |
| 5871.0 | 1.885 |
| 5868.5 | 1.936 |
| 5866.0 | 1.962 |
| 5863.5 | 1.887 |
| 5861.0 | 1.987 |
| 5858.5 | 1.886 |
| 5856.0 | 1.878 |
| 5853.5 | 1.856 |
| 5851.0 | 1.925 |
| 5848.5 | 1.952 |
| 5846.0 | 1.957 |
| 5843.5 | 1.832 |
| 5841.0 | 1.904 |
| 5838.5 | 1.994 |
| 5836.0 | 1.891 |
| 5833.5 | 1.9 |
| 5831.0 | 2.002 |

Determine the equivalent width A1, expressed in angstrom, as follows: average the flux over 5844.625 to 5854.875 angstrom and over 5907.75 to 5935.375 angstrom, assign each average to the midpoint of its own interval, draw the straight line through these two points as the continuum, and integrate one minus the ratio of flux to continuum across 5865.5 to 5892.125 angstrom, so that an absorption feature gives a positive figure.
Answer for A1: 2.4 angstrom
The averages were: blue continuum 1.92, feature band 1.77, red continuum 1.98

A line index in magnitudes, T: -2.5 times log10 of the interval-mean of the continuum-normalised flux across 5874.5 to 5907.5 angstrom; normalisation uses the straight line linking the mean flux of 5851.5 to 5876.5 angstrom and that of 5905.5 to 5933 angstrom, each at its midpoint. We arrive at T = 0.15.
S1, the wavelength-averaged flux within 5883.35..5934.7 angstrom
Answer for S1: 1.81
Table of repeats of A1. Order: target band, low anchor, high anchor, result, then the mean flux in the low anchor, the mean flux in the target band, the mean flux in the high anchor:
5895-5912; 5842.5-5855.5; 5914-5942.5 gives 1.9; 1.9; 1.74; 1.99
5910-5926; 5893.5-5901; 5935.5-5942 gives -1.9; 1.56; 1.96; 1.95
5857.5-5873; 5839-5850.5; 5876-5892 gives -1.0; 1.92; 1.92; 1.69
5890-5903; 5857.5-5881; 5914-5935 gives 2.5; 1.9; 1.58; 2.01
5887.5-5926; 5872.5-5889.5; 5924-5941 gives 2.3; 1.75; 1.77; 2.01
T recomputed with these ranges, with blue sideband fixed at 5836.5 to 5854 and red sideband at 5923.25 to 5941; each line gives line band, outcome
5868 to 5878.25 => 0.04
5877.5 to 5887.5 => 0.11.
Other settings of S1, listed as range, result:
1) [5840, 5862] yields 1.91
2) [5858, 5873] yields 1.92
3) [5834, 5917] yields 1.82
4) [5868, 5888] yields 1.81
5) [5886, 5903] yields 1.56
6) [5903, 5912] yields 1.84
